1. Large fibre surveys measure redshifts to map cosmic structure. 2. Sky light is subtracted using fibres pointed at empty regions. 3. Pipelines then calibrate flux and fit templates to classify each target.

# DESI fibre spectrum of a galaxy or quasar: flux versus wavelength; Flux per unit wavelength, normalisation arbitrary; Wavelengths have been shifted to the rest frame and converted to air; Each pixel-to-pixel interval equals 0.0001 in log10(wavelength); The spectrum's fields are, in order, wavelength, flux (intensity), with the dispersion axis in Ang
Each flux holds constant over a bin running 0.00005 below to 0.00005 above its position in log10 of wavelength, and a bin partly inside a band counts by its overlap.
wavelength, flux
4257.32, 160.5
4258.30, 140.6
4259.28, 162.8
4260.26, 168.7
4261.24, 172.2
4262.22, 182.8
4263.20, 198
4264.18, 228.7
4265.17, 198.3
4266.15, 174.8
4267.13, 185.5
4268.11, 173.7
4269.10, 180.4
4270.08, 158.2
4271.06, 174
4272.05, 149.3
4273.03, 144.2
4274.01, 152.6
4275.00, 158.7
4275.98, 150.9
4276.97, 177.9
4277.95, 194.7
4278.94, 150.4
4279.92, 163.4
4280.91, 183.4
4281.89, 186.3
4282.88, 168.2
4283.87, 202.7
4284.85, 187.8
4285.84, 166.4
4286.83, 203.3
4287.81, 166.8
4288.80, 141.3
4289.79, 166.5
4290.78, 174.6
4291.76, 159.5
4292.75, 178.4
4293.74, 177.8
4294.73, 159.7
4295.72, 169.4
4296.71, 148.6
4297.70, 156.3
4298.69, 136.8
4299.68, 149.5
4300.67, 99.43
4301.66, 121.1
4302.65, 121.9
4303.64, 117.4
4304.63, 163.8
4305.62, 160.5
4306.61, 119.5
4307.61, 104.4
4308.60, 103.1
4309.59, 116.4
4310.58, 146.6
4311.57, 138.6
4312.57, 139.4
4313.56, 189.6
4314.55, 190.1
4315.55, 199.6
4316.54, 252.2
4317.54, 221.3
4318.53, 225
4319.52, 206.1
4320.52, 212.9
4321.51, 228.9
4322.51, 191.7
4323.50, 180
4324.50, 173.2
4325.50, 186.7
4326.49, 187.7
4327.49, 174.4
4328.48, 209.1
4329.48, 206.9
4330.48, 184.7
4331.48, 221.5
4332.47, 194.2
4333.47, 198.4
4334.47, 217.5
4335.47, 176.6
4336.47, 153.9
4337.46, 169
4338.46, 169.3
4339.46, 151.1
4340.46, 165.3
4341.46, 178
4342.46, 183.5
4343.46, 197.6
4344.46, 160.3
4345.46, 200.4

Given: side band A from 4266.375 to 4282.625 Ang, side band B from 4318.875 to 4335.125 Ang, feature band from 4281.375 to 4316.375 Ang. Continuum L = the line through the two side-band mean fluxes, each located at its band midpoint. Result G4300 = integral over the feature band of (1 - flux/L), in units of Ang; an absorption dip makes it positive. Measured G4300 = 4.89 Ang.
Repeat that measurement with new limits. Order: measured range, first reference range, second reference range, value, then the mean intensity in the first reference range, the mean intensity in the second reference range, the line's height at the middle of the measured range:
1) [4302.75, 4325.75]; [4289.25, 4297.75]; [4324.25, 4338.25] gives 1.02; 166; 189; 179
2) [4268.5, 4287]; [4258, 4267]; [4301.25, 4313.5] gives -0.72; 182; 132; 165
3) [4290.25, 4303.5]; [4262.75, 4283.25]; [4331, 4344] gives 2.07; 174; 183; 177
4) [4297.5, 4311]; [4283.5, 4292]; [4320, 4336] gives 4.00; 175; 196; 183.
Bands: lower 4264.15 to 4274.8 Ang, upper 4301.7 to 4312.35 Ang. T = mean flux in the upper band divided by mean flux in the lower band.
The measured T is 0.8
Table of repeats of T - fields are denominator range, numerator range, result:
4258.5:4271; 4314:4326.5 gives 1.13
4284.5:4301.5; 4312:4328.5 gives 1.23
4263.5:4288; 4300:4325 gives 0.94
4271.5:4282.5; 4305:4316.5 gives 0.91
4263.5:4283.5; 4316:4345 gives 1.11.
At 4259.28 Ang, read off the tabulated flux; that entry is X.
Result 162.8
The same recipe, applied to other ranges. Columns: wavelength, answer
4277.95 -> 194.7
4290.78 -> 174.6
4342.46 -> 183.5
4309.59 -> 116.4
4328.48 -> 209.1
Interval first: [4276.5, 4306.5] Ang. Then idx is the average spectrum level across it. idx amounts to 161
